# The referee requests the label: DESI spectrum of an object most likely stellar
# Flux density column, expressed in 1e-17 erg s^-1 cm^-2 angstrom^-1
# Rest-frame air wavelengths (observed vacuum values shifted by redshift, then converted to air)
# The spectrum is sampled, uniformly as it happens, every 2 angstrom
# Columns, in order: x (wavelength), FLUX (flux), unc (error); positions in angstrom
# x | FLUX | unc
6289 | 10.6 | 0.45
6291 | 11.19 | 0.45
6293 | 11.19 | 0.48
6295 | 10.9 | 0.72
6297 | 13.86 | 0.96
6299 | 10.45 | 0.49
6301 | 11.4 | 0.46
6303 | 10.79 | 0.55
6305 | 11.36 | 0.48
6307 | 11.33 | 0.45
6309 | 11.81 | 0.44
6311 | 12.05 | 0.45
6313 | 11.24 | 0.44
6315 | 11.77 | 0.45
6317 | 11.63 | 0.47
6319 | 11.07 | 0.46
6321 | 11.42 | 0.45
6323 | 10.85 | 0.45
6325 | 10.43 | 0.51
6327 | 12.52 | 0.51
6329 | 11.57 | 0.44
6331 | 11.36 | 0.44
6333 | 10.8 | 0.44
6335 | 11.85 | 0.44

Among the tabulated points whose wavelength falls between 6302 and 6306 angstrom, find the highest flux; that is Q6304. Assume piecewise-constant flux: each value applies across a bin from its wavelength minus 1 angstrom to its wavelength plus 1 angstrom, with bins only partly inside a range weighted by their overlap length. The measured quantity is 11.36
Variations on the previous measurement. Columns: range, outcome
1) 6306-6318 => 12.05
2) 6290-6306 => 13.86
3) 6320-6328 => 12.52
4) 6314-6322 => 11.77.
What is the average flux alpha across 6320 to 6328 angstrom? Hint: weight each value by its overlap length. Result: 11.3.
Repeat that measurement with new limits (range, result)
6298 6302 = 10.9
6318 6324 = 11.1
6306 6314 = 11.6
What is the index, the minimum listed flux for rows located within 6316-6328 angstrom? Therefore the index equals 10.43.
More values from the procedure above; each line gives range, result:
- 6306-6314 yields 11.24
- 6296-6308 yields 10.45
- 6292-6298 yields 10.9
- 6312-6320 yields 11.07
